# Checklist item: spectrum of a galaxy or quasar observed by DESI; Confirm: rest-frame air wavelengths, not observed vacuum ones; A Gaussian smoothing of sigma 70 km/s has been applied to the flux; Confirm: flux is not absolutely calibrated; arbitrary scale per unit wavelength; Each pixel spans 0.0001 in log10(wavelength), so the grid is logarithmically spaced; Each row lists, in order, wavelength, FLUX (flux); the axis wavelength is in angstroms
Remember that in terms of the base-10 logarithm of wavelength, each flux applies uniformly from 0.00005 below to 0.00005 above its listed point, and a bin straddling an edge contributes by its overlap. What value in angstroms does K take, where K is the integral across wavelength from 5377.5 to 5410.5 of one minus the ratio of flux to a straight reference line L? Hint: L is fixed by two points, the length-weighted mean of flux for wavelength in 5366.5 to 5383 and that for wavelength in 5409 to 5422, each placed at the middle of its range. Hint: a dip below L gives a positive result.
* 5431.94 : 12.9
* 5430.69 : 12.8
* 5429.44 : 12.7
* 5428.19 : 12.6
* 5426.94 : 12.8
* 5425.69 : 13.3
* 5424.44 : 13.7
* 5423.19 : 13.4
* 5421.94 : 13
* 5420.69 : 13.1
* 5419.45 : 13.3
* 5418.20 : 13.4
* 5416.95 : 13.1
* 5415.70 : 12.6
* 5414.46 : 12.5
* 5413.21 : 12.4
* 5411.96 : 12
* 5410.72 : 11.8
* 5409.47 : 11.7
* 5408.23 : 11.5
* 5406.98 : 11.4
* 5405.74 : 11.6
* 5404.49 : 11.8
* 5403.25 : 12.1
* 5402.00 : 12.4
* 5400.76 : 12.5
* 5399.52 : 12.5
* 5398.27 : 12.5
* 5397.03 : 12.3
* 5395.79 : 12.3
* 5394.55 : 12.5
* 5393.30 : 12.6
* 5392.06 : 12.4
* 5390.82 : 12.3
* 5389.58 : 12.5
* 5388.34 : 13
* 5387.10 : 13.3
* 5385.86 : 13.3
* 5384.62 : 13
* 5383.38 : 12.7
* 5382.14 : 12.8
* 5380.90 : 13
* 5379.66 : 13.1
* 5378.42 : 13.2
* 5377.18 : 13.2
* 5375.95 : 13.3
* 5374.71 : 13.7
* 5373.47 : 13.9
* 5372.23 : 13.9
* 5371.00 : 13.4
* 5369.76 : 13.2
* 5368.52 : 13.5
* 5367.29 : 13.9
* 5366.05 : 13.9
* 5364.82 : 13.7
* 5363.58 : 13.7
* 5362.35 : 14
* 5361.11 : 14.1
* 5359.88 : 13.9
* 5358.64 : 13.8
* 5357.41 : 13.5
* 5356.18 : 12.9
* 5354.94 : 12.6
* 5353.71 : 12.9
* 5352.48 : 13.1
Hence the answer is 1.4 angstroms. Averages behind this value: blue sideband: 13.4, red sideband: 12.6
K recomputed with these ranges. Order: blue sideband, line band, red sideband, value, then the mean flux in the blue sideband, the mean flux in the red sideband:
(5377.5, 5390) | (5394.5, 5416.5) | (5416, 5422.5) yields 1.6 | 13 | 13.2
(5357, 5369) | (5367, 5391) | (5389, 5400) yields -0.2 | 13.8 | 12.4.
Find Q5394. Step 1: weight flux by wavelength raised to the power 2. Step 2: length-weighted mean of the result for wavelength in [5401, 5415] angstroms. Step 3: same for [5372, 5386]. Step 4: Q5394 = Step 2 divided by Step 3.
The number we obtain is 0.91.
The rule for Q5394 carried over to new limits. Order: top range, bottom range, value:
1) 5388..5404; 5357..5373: 0.92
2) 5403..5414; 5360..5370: 0.87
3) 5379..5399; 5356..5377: 0.94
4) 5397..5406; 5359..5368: 0.89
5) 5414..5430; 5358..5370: 0.97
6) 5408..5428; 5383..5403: 1.02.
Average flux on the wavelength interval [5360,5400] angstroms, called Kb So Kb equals 13.2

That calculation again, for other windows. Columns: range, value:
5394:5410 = 12.1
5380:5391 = 12.9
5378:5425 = 12.6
